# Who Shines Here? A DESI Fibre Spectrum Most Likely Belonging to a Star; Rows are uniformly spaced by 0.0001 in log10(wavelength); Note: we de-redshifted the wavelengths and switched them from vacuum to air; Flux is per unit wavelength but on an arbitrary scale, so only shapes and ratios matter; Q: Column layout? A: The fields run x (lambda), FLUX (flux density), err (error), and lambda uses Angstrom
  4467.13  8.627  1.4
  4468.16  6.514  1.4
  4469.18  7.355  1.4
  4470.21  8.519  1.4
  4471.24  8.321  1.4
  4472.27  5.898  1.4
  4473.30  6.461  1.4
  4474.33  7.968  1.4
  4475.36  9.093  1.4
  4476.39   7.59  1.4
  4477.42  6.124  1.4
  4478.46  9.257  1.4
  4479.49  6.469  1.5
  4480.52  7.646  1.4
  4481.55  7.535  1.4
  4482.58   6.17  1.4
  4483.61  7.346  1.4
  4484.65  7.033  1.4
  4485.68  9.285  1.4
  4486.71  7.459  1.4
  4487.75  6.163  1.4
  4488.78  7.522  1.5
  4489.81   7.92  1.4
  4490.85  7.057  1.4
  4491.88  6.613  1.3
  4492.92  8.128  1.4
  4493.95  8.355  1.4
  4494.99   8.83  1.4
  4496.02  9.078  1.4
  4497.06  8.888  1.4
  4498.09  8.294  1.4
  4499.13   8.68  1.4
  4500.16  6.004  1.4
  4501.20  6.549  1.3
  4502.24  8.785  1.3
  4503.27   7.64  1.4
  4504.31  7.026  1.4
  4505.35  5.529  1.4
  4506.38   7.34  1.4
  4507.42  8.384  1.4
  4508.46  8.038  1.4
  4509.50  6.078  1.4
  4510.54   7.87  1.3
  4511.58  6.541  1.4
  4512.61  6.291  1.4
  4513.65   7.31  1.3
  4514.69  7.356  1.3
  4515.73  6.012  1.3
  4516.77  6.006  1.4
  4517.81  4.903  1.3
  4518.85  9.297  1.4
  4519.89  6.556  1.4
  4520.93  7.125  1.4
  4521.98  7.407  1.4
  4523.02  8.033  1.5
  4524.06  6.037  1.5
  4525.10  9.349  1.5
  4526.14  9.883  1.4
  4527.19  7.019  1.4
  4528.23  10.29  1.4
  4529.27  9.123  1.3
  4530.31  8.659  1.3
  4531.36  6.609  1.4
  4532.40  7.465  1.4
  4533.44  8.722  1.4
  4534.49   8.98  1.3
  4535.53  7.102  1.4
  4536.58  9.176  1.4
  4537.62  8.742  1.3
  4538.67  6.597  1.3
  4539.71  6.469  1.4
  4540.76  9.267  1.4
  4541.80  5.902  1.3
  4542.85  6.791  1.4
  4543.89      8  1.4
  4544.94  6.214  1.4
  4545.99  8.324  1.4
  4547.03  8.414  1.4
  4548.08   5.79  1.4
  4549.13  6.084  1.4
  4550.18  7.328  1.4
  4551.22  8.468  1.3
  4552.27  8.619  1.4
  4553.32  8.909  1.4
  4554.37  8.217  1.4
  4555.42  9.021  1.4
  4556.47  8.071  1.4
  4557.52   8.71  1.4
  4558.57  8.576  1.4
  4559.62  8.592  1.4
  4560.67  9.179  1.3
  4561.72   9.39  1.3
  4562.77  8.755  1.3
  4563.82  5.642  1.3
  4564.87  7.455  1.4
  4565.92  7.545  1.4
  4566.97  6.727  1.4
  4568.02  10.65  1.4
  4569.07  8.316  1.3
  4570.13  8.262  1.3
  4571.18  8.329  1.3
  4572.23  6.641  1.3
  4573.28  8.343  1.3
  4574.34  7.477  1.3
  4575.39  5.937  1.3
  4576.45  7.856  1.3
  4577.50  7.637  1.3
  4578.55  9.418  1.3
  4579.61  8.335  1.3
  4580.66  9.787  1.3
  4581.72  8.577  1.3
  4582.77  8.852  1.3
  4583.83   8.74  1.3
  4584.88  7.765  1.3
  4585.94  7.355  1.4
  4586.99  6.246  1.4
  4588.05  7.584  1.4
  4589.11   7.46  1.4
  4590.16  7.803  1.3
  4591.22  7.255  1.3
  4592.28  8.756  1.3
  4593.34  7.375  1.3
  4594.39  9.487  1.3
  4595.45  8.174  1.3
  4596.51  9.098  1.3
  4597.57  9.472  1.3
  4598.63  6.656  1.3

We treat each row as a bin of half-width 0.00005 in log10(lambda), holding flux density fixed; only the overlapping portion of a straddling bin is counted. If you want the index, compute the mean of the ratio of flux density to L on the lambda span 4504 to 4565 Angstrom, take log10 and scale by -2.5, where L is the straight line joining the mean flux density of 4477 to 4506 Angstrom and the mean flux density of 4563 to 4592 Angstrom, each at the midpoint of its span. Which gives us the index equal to 0.004 mag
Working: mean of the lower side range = 7.55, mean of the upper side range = 7.87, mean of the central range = 7.68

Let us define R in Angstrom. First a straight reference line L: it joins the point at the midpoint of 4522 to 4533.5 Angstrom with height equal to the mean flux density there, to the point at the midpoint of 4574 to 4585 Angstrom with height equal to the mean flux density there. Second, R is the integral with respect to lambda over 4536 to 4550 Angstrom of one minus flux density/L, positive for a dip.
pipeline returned 1.5 Angstrom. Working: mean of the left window 8.24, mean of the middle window 7.36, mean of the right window 8.25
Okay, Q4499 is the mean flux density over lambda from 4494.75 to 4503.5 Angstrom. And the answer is 8.08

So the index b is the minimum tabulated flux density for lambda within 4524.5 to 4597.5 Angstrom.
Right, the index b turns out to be 5.642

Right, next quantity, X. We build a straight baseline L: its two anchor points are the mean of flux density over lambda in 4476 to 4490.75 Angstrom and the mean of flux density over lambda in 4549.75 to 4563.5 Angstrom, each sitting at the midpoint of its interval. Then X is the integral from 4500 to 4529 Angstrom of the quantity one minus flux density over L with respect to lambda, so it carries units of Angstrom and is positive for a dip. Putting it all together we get 2.01 Angstrom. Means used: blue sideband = 7.38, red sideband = 8.57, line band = 7.34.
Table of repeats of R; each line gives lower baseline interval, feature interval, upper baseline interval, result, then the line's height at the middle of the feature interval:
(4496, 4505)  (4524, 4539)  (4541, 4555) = -1.45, 7.6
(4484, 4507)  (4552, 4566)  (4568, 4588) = -0.69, 7.96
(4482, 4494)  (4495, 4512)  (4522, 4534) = 0.28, 7.72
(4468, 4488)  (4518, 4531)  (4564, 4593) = -0.77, 7.67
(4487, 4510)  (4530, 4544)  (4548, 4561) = 0.47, 7.99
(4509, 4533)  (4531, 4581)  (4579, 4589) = -0.71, 7.82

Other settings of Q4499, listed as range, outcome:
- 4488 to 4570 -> 7.75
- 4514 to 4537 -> 7.77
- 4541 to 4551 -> 7.1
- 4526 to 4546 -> 7.92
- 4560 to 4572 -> 8.17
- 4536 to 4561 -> 7.88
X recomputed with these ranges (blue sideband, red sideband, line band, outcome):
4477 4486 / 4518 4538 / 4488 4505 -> -0.34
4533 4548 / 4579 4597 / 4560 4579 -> 0.01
